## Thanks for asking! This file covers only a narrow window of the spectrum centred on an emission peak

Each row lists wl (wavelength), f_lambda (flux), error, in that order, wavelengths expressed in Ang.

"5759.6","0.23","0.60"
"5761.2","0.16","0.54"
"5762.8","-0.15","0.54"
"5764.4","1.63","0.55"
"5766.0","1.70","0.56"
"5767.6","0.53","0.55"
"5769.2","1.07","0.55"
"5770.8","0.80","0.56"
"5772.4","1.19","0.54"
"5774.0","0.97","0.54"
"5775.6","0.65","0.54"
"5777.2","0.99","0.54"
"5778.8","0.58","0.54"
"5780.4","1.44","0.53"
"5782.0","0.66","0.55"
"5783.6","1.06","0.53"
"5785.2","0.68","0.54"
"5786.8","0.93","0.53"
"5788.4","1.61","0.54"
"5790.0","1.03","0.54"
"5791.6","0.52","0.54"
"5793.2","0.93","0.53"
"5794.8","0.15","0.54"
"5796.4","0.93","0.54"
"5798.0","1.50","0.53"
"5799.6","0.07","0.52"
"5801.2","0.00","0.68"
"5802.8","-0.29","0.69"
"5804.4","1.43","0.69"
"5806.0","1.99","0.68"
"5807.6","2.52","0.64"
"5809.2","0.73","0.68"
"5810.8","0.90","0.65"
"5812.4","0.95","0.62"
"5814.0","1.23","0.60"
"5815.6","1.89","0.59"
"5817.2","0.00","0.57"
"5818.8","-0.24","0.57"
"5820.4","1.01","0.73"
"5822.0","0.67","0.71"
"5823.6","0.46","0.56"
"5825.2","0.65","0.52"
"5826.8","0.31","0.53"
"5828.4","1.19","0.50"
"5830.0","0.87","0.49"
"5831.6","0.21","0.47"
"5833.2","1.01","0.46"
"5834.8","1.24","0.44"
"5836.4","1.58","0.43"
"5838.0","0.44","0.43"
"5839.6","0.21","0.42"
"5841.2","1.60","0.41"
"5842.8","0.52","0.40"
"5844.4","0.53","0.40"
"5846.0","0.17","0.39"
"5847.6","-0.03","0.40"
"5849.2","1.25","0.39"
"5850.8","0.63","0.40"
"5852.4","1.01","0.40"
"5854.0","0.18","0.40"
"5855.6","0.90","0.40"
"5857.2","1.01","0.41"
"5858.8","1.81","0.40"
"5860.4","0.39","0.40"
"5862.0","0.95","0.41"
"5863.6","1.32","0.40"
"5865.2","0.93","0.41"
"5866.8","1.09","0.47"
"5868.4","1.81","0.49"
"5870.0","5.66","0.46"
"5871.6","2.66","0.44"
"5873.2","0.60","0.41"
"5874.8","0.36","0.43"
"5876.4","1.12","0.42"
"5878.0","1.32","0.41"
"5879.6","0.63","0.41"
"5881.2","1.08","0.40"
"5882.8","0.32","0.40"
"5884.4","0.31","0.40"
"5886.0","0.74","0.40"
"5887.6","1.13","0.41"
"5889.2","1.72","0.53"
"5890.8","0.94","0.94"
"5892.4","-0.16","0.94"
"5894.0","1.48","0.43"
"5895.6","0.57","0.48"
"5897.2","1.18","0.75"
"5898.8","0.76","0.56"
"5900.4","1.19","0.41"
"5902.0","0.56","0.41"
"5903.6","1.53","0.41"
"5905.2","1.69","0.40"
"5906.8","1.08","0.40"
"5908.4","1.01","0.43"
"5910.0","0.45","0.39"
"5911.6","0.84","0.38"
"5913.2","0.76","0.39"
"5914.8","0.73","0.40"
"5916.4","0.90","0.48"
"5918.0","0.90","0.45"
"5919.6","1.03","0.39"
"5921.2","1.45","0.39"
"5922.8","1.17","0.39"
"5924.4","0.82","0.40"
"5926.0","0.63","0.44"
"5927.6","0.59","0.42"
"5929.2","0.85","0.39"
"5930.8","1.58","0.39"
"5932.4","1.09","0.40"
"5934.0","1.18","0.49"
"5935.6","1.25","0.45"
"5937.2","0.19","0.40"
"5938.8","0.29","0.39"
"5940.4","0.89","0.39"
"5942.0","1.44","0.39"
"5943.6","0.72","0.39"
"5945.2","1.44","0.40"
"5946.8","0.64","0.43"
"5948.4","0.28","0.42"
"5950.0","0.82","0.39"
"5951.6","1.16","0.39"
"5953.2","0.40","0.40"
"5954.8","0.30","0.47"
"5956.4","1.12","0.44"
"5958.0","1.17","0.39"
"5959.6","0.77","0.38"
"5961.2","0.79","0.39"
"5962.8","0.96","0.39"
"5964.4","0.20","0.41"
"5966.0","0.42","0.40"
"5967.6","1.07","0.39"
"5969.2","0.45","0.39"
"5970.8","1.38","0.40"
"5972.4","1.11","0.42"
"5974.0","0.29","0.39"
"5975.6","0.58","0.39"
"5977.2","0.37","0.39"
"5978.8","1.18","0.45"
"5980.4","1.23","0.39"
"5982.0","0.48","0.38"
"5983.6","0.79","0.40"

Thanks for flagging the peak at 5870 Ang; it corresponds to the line [O III] 5007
